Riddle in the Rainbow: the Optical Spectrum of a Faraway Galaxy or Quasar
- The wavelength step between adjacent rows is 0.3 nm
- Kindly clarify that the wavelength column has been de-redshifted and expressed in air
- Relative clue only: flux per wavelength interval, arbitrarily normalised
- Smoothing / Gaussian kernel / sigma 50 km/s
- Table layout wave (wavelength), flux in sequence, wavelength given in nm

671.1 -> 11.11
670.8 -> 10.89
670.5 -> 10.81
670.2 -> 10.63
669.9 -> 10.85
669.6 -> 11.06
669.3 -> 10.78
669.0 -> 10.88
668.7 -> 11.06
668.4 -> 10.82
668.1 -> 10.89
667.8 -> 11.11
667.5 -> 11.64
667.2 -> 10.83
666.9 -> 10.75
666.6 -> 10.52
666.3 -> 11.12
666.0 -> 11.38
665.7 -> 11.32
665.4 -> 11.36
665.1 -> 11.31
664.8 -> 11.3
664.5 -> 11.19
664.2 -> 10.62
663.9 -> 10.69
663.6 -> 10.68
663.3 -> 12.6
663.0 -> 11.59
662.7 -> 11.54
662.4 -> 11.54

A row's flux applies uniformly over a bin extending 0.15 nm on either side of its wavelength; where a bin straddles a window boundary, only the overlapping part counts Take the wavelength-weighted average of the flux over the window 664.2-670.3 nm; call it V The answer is 11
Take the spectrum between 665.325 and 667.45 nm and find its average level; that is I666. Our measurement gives 11.1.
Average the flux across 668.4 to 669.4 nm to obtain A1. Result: 10.9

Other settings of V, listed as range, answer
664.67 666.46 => 11.3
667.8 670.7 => 10.9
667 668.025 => 11.1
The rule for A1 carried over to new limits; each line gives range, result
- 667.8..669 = 10.9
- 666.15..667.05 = 10.8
